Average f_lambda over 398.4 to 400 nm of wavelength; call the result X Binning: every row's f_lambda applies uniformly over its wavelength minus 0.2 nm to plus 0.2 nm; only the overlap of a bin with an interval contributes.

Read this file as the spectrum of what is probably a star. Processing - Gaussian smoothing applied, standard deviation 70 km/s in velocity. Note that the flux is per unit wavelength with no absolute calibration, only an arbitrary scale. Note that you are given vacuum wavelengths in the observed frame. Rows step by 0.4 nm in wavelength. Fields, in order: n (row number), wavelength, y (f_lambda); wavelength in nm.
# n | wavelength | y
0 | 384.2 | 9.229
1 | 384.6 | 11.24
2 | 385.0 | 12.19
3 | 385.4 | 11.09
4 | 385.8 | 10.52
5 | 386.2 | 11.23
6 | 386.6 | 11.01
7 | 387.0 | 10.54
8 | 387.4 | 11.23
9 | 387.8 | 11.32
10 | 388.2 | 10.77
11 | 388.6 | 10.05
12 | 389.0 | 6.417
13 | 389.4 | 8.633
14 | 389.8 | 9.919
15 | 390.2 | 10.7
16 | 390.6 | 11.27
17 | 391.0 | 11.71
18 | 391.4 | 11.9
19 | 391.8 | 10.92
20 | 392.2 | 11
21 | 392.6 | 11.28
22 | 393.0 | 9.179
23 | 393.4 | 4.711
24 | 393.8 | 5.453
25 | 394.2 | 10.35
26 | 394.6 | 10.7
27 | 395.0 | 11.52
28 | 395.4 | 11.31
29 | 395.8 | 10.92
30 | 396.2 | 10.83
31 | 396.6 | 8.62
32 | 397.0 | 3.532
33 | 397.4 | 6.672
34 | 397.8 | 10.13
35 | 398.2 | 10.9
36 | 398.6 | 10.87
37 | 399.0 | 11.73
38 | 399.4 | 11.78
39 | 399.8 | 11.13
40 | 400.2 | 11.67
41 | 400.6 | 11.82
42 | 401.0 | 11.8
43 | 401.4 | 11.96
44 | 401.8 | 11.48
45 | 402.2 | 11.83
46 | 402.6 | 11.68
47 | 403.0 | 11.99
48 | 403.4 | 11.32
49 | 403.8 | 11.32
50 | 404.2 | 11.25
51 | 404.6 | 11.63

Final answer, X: 11.4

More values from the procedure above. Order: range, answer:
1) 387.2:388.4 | 11.1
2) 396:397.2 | 7.66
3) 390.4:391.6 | 11.6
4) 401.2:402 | 11.7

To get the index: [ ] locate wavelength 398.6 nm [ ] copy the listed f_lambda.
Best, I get 10.87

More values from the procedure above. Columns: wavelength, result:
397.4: 6.672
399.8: 11.13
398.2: 10.9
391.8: 10.92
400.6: 11.82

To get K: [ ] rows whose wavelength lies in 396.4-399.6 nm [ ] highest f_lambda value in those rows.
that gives 11.78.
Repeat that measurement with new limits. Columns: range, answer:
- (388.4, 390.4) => 10.7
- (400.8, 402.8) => 11.96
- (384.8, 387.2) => 12.19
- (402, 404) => 11.99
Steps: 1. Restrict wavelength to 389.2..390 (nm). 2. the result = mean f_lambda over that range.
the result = 9.28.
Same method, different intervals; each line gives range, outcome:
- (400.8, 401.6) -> 11.9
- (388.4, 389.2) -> 8.23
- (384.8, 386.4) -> 11.3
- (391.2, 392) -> 11.4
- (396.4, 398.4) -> 7.97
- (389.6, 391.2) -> 10.9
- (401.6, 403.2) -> 11.7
